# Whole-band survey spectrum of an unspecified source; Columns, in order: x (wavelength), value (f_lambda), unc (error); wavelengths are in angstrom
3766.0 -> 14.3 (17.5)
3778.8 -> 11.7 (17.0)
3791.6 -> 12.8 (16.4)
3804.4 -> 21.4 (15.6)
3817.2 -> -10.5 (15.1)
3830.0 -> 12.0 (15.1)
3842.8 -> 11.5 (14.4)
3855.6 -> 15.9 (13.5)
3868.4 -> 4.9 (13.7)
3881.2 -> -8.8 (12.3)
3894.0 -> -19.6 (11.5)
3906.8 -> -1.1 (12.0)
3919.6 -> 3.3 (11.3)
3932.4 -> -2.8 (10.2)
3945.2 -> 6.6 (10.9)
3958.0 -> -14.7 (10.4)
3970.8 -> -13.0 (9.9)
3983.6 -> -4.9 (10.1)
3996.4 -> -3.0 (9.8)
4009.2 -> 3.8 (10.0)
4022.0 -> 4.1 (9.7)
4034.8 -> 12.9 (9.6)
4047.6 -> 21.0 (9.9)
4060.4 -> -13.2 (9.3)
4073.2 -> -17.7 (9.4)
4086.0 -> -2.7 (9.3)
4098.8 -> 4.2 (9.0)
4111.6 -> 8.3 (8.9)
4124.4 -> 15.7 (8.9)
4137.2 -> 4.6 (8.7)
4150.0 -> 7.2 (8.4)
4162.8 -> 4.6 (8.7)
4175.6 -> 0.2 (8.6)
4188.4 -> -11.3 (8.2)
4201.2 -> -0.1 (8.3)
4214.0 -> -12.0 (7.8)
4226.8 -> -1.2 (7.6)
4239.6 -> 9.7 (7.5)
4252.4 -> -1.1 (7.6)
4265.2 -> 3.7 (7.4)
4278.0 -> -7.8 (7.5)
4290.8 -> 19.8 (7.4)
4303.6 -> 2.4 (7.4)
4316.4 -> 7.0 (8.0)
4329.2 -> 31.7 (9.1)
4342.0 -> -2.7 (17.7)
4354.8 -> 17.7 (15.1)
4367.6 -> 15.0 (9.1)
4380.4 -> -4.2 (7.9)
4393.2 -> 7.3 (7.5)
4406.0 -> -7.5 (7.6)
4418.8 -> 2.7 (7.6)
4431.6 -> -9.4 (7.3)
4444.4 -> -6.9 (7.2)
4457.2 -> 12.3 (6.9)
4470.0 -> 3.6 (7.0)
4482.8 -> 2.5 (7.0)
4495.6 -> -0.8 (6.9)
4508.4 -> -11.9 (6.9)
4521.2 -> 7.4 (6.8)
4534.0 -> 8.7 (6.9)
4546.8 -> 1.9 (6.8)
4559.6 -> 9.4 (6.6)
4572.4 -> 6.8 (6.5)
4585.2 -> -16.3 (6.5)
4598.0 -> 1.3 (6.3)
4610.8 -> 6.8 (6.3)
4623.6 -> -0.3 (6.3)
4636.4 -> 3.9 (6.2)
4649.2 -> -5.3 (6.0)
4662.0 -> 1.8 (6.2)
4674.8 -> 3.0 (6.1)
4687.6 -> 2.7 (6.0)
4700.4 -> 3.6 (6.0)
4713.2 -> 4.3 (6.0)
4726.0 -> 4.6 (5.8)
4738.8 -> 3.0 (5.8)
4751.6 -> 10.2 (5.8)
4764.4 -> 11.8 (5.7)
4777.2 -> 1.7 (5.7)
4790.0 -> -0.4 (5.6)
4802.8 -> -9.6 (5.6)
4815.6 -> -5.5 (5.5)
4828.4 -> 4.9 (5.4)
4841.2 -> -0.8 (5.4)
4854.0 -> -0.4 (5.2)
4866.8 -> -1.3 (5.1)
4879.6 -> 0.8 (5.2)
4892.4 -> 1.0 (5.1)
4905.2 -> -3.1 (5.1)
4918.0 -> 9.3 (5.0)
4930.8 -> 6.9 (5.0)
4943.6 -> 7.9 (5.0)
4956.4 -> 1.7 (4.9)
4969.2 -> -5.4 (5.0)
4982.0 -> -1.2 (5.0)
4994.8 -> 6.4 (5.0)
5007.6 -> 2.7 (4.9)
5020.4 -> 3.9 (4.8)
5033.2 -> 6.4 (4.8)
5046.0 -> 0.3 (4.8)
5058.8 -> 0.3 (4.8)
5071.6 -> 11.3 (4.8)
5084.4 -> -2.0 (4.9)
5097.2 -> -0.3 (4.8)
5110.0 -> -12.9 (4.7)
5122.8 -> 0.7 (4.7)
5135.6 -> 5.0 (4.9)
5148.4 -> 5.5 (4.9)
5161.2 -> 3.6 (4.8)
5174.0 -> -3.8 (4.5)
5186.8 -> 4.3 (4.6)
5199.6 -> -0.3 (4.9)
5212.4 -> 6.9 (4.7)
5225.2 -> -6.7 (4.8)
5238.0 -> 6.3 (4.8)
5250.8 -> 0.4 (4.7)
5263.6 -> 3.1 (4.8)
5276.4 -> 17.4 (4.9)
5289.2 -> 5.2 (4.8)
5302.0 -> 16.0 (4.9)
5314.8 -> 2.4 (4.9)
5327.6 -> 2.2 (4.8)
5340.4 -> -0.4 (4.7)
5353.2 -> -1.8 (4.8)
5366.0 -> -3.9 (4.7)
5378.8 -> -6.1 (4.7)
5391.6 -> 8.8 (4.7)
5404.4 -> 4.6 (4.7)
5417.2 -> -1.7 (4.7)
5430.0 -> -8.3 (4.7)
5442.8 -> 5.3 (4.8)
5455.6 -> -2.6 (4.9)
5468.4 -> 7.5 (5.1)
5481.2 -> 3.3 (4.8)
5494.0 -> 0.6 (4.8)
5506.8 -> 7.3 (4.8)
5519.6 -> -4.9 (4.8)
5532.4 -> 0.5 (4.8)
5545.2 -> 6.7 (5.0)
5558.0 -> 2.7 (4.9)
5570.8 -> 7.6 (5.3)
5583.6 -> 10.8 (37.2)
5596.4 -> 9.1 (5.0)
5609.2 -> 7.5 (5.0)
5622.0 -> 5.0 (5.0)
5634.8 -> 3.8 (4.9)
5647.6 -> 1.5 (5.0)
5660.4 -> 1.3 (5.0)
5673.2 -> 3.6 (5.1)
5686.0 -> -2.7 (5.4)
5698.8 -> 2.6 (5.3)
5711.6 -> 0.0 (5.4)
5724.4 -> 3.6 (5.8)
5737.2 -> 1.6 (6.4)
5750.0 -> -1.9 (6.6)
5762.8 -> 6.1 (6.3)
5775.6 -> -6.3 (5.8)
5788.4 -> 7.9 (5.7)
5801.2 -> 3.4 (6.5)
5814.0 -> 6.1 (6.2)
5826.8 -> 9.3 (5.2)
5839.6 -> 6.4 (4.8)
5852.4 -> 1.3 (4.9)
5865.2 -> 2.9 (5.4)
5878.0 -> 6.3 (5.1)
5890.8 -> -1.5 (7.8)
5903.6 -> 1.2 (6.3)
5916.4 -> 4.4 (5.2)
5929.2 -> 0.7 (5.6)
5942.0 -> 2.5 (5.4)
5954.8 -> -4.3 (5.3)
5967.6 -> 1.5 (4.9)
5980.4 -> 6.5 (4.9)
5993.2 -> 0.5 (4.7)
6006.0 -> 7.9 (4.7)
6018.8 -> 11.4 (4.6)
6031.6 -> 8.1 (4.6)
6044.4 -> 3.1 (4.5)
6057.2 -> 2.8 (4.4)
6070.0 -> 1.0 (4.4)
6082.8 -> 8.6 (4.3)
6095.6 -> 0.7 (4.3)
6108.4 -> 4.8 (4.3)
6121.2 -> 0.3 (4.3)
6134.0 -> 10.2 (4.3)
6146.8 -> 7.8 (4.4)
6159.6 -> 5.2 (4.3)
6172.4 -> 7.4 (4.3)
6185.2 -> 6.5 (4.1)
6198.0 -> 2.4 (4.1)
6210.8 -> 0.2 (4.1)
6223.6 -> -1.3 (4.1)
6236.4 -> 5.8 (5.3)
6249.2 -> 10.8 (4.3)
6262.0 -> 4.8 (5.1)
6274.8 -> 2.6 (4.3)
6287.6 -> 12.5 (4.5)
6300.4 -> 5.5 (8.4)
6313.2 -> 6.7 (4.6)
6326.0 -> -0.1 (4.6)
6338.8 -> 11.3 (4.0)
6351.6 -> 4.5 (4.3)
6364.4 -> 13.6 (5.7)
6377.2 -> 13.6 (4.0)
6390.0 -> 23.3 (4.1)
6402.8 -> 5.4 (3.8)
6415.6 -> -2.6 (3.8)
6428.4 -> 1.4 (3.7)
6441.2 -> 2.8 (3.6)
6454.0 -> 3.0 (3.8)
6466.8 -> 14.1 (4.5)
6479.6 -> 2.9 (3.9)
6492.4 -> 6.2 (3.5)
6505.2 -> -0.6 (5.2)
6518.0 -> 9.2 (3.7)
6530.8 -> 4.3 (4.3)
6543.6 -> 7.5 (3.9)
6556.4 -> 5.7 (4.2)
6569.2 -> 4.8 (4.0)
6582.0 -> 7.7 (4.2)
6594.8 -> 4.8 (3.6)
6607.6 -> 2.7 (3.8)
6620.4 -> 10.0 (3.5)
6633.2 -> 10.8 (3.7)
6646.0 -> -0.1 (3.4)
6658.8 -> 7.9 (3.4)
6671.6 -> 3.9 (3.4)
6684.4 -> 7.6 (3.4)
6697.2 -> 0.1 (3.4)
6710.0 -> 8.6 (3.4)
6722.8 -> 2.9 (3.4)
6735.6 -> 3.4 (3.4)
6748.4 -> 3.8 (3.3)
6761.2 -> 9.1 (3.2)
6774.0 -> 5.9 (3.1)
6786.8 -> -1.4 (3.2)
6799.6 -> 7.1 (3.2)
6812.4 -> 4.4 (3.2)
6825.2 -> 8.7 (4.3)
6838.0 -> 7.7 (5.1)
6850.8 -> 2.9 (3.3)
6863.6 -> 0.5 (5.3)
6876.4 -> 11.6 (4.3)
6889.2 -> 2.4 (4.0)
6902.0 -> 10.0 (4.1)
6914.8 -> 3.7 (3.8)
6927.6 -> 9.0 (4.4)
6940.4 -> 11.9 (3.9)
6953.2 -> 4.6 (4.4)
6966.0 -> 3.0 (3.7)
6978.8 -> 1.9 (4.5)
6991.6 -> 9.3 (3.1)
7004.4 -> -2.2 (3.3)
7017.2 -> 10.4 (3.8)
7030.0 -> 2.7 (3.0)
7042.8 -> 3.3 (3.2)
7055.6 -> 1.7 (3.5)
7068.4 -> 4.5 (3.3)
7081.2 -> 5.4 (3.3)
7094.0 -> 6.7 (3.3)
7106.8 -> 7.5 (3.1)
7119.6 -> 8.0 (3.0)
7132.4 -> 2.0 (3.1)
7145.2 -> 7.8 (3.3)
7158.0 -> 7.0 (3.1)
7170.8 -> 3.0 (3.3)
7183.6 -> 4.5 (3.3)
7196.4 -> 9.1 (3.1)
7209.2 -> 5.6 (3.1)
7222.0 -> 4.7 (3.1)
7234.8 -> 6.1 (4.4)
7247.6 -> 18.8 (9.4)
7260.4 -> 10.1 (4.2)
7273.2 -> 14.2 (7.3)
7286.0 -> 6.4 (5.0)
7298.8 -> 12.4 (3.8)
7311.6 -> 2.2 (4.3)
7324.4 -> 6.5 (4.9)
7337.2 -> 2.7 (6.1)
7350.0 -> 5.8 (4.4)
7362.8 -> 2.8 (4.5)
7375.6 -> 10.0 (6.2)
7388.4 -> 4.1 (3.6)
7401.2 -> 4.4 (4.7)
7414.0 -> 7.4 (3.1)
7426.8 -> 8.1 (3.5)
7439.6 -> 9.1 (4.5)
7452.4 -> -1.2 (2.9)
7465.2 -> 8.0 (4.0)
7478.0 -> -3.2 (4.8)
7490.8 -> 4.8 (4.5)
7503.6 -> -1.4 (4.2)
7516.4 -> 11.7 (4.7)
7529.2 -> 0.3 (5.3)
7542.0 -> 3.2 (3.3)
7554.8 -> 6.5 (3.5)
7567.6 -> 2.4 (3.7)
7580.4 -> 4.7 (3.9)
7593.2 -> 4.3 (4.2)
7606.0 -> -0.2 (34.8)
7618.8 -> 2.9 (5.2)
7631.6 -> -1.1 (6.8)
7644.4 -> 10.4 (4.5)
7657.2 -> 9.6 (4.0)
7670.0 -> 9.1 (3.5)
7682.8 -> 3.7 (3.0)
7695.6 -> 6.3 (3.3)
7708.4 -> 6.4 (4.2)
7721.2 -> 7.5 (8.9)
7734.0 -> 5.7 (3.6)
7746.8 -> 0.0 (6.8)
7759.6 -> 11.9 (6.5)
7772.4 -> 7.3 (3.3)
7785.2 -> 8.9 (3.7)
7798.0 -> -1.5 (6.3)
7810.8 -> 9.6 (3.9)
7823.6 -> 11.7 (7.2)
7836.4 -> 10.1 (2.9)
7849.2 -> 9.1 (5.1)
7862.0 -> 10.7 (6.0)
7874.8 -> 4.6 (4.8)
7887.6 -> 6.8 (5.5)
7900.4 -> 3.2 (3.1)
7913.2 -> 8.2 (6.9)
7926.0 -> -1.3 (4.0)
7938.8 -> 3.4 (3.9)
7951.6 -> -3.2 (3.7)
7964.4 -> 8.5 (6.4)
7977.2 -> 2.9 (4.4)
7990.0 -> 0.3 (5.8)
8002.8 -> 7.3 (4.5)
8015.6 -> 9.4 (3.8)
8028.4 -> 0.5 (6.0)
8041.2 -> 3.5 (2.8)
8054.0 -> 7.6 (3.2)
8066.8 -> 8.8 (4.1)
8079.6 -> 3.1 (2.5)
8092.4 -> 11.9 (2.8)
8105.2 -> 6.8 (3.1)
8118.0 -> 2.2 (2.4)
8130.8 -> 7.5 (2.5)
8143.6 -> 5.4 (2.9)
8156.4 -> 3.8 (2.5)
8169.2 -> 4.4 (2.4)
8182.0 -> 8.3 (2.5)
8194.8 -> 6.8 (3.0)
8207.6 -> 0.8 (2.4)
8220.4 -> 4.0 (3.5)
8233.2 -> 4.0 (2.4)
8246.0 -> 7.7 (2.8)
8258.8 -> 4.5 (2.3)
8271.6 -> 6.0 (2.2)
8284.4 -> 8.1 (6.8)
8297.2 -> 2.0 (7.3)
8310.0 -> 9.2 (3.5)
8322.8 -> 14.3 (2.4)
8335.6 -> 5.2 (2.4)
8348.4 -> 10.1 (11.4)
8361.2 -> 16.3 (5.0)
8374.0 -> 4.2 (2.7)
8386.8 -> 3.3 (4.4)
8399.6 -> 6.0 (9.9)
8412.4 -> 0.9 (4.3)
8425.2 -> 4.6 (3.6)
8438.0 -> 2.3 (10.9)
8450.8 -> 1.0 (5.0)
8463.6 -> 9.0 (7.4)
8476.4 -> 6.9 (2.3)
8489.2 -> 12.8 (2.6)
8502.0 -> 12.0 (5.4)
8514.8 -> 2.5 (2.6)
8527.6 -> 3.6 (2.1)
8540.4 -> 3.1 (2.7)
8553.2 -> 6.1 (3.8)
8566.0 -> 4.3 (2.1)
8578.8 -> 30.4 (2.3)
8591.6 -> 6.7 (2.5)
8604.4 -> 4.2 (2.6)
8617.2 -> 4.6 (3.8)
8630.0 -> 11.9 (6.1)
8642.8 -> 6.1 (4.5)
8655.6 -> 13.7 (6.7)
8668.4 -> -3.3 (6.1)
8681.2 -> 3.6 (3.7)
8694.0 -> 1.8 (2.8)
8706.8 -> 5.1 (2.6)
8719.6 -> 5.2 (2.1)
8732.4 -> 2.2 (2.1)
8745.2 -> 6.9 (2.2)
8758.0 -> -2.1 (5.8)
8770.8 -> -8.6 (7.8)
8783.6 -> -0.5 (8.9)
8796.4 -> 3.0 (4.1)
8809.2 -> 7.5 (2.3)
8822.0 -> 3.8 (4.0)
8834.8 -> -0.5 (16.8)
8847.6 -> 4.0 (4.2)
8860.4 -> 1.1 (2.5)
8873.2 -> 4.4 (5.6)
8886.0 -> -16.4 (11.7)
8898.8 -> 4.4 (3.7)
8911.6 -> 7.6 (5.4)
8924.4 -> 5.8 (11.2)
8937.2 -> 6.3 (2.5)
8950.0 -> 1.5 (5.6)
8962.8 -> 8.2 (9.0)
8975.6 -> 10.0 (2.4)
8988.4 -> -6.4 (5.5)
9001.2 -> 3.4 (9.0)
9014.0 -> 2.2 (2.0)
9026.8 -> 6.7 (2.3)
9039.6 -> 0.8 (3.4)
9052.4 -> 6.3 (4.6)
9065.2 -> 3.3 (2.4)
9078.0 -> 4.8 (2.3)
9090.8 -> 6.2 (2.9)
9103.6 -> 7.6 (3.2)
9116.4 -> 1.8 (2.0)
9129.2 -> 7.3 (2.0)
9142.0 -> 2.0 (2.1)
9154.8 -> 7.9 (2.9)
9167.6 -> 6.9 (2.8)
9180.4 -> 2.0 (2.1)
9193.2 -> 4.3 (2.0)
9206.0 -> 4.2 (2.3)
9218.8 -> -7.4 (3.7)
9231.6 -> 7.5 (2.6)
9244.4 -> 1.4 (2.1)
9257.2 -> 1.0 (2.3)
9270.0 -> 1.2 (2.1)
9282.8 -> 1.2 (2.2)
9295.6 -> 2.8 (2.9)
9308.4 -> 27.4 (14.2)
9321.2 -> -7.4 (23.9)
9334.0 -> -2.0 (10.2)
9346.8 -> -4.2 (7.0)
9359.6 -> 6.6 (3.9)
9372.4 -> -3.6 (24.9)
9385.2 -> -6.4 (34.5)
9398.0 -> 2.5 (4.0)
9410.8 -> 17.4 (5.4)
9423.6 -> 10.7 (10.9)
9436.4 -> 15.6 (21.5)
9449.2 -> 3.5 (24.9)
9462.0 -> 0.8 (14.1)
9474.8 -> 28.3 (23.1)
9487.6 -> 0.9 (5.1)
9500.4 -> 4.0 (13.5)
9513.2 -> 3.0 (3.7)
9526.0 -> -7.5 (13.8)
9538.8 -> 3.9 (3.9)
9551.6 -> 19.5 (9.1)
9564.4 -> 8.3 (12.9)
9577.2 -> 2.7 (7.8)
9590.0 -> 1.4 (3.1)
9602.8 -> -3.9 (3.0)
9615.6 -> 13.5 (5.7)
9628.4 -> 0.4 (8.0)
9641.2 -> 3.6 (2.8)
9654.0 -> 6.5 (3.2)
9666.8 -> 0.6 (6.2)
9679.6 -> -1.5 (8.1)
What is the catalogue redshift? 0.71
